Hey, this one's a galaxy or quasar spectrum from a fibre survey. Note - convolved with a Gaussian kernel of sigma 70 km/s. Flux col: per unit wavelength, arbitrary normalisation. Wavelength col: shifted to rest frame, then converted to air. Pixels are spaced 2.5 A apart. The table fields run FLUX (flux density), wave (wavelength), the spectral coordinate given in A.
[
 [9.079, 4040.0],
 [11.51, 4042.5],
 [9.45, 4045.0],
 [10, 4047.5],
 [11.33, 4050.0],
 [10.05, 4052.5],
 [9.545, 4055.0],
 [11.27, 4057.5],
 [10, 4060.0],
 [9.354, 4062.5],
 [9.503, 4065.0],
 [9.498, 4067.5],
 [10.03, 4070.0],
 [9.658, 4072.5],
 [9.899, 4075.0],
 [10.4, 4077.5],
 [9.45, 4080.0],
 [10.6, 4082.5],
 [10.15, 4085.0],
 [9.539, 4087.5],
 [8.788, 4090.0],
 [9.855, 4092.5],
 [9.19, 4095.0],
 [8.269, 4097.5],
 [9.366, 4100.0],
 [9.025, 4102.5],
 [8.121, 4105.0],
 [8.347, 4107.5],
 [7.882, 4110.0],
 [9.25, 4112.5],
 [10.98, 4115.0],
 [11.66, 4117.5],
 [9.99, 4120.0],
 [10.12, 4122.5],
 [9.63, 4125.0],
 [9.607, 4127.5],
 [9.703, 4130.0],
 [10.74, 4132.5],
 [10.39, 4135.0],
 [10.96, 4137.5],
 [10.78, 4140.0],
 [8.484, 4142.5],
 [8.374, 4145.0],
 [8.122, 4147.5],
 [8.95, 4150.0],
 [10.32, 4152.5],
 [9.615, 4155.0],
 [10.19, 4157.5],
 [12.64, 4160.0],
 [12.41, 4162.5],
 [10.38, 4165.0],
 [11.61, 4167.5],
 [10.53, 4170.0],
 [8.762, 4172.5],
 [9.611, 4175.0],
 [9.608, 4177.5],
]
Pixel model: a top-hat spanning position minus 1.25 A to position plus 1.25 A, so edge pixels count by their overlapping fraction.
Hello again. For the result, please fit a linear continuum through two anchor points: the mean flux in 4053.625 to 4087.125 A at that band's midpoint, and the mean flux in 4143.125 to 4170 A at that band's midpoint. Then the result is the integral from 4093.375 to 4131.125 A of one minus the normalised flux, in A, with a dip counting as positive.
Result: 2.51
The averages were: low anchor 9.94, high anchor 10.2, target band 9.41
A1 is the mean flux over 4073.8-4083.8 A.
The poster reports 10.1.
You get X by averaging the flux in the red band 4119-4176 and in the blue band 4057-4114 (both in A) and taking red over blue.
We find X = 1.1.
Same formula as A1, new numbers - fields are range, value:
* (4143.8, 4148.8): 8.25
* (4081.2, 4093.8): 9.78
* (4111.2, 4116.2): 10.1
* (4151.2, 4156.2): 9.96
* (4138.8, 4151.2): 8.93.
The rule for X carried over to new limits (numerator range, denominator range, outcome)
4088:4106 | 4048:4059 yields 0.86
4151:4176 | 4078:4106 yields 1.13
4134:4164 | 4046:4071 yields 1.01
